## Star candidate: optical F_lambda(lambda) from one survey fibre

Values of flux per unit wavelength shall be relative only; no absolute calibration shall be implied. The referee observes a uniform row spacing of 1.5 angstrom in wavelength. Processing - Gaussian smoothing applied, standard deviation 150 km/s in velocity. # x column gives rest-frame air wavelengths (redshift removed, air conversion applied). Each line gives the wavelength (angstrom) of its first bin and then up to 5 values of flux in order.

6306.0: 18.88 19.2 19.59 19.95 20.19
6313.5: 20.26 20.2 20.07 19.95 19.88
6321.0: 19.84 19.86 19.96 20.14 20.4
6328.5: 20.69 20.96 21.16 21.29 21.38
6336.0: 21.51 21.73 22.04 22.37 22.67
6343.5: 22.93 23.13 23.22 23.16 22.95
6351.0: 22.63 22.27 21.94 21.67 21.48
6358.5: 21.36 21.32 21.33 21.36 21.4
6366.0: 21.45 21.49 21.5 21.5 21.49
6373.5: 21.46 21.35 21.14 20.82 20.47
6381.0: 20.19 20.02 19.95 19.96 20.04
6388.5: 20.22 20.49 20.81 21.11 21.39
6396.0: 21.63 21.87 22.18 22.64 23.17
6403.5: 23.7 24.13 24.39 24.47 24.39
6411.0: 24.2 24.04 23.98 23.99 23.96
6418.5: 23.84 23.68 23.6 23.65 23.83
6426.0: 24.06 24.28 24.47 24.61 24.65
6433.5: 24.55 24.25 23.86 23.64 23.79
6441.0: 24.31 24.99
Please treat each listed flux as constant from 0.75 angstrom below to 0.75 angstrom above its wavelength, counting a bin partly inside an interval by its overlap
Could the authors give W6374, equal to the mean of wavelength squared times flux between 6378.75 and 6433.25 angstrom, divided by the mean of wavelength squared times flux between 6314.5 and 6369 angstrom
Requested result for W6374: 1.08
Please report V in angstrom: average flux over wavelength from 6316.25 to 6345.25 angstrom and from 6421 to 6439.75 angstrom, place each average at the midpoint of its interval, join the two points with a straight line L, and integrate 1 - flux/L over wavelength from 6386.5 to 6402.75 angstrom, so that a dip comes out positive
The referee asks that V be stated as 1.1 angstrom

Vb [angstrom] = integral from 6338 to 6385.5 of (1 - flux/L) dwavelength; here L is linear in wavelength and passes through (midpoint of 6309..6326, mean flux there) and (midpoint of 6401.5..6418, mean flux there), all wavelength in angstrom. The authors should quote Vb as 0.6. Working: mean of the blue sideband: 20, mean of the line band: 21.7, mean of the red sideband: 24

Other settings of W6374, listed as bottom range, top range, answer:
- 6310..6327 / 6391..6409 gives 1.16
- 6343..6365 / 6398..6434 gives 1.10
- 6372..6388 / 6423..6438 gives 1.20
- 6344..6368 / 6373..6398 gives 0.95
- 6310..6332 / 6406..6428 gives 1.22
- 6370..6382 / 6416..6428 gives 1.15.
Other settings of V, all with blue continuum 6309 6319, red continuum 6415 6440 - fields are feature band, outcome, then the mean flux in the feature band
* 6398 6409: -0.1 angstrom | 23.5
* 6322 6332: 0.0 angstrom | 20.4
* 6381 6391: 1.1 angstrom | 20.1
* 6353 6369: 0.2 angstrom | 21.5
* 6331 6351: -1.2 angstrom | 22.3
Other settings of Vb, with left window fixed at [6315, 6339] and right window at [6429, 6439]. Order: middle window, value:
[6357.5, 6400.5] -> 2.5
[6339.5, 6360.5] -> -1.0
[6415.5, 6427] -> 0.0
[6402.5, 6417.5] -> -0.4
